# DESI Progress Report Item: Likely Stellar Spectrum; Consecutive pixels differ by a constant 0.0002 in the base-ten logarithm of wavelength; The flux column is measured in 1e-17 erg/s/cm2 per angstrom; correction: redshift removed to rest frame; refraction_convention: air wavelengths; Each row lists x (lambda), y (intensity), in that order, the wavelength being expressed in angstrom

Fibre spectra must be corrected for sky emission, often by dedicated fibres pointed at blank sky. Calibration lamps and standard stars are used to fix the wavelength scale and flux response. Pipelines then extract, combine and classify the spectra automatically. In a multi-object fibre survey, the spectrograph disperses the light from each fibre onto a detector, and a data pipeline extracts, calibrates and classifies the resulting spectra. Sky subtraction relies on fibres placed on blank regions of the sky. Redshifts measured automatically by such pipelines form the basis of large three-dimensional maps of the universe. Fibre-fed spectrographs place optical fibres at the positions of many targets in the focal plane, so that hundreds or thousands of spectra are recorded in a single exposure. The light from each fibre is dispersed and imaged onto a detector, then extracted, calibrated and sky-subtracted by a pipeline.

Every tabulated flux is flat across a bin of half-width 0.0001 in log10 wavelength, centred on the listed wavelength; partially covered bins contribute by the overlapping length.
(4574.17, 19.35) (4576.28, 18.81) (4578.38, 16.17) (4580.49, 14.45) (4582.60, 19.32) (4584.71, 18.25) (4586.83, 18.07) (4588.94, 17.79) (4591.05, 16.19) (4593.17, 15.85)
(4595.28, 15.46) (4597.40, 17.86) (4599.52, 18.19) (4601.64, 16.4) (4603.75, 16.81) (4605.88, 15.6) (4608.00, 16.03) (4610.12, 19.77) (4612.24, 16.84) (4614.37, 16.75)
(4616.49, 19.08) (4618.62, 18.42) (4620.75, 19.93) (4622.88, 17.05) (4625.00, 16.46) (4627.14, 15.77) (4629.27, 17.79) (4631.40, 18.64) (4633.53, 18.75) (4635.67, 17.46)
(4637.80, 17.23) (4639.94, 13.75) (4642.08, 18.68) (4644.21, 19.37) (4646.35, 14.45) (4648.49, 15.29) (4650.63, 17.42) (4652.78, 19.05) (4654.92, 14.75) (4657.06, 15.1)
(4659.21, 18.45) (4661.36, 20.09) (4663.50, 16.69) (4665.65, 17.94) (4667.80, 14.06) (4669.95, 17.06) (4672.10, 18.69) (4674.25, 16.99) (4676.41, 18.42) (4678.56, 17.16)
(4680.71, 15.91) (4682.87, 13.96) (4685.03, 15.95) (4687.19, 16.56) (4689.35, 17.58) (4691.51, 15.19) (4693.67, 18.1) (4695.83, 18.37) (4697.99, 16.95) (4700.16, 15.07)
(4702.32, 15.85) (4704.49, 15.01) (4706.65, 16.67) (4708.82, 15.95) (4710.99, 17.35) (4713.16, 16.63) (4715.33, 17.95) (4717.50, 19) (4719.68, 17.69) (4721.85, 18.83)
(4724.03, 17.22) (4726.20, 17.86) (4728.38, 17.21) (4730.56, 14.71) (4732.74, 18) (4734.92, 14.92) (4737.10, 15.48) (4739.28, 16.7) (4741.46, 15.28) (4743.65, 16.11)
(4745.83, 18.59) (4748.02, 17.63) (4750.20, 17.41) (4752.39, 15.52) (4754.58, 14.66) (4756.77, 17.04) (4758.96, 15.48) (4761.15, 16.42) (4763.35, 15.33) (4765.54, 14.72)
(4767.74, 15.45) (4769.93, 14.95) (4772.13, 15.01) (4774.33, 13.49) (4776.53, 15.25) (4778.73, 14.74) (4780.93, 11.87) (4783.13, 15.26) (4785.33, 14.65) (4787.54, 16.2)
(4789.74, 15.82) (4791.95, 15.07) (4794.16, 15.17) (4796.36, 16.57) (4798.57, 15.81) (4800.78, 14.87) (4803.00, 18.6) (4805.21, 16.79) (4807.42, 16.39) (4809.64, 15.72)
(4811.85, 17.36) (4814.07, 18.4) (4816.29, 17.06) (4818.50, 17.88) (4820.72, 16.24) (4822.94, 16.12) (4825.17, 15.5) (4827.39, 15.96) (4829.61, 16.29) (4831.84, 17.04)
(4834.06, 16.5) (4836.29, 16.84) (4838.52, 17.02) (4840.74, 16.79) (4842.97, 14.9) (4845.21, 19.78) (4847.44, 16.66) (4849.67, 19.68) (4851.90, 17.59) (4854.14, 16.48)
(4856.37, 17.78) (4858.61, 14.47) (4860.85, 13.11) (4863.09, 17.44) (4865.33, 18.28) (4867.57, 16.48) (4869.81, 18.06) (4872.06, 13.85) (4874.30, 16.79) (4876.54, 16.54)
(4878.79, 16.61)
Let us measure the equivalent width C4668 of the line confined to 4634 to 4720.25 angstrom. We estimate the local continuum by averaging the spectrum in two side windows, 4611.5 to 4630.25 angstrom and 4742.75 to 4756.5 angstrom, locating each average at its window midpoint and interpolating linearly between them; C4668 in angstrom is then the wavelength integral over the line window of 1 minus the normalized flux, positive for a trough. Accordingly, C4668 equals 1.66 angstrom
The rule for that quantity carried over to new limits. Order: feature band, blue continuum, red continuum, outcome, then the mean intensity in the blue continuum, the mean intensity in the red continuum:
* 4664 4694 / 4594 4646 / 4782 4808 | 0.4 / 17.4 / 15.9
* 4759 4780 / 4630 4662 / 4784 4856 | 2.2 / 17.2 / 16.6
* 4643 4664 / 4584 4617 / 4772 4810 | -0.5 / 17.1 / 15.4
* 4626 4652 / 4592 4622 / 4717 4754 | 0.2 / 17.3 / 16.9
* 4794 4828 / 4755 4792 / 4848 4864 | -1.7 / 15.1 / 16.6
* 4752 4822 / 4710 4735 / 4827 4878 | 5.3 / 17.4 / 16.7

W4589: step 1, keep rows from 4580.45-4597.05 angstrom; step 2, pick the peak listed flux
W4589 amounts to 19.32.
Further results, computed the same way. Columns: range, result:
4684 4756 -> 19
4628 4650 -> 19.37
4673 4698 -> 18.42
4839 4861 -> 19.78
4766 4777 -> 15.45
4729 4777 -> 18.59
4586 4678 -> 20.09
